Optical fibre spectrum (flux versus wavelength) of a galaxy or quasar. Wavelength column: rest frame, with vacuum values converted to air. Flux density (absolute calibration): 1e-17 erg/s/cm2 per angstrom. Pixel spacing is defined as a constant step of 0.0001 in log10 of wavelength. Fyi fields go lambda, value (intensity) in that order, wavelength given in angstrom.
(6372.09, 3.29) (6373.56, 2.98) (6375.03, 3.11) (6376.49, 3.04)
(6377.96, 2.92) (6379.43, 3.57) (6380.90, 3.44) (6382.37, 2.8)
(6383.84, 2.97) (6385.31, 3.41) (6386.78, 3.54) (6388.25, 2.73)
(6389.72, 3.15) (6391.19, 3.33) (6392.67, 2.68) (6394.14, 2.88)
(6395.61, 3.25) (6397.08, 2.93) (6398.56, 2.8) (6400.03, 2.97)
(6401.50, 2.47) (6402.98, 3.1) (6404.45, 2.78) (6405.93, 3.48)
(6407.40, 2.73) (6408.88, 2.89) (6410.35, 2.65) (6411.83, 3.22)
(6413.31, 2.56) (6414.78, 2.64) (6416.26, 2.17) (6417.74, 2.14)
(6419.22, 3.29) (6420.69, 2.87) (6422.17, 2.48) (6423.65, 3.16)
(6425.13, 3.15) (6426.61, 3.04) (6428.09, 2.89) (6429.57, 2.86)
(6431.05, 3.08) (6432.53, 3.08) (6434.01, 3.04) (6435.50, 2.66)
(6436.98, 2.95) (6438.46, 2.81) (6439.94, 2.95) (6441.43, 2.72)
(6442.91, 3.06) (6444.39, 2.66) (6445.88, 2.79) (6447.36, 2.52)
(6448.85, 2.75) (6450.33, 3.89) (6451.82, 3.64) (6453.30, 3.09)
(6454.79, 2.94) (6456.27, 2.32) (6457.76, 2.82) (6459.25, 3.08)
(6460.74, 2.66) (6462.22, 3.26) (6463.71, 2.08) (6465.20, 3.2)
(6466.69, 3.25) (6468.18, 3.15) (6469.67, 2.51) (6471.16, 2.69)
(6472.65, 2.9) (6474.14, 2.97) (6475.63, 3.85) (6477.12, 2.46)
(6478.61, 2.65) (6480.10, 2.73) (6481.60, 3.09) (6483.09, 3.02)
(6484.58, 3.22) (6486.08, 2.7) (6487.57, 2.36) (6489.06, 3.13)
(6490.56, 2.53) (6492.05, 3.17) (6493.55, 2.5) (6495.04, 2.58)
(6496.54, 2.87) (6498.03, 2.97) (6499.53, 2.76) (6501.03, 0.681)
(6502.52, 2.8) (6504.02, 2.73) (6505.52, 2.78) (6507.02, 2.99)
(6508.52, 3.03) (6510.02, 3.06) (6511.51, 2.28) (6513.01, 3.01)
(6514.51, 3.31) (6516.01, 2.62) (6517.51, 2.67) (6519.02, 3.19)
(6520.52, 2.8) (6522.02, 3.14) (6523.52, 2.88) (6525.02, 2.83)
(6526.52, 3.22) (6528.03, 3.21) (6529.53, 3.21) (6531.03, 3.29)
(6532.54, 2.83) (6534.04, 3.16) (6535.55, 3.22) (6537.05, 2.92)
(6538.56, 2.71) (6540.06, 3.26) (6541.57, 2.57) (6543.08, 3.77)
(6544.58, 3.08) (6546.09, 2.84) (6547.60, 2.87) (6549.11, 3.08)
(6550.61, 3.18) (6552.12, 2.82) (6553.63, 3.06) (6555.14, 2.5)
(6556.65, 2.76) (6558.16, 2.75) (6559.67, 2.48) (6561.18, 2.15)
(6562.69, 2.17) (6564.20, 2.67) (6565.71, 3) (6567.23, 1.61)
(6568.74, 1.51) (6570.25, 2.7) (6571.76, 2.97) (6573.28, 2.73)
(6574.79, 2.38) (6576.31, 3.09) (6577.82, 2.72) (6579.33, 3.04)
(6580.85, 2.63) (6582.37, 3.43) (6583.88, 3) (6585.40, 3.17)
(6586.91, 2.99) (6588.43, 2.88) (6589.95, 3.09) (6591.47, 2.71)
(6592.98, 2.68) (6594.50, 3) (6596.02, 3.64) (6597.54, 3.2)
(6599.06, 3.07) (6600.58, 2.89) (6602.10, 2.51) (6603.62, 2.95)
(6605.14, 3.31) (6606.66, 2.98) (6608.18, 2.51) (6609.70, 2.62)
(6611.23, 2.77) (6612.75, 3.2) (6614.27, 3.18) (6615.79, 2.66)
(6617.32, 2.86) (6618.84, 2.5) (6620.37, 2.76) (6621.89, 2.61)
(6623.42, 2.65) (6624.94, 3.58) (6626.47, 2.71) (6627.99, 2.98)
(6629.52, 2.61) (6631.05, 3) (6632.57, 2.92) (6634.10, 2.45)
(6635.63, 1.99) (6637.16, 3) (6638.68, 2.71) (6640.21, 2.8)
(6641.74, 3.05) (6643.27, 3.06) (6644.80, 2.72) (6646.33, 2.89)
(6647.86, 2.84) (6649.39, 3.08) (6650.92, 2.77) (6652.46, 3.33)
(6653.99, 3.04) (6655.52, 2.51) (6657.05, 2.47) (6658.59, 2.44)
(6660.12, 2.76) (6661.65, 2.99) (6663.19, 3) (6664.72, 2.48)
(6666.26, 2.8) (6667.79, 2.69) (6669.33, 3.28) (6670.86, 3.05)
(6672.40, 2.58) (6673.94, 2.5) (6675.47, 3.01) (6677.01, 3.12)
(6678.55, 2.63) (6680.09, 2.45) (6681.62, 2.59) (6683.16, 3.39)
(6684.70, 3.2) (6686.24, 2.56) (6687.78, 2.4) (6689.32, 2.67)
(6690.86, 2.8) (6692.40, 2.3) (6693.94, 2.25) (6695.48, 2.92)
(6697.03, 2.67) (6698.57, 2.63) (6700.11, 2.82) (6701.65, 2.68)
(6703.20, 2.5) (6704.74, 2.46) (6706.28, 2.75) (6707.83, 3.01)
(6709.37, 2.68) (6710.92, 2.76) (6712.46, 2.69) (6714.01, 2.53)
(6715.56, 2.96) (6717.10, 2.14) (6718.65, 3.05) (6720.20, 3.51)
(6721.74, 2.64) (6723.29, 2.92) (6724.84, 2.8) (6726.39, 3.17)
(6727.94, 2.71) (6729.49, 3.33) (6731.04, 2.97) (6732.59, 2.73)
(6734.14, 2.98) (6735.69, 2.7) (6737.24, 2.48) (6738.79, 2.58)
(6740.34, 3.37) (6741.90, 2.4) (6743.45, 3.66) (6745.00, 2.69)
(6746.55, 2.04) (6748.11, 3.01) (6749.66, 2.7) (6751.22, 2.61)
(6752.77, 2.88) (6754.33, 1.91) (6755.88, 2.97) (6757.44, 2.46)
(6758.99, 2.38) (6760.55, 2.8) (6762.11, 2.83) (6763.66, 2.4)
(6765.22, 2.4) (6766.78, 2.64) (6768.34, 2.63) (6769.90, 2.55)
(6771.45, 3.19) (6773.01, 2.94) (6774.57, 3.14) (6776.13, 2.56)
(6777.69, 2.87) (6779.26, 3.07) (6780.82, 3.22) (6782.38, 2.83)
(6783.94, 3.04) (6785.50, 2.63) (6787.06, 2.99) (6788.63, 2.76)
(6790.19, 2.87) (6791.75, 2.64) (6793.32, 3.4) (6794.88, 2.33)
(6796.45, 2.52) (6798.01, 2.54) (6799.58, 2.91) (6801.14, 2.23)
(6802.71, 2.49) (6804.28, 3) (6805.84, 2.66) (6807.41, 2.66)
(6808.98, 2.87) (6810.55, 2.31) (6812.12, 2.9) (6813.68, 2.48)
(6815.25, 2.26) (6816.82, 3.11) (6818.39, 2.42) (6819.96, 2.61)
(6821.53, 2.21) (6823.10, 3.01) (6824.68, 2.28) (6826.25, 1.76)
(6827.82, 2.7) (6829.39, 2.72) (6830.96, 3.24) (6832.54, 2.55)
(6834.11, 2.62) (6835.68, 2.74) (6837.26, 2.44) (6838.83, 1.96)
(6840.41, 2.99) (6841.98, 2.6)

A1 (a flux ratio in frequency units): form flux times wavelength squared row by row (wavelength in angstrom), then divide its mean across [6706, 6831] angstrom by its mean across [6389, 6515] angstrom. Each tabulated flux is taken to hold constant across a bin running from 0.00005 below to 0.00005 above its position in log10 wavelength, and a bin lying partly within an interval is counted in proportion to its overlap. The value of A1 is 1.05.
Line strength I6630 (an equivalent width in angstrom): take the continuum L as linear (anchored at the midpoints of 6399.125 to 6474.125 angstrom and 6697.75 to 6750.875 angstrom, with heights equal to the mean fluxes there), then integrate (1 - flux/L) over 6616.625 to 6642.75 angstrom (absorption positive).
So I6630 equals 0.4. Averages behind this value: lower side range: 2.88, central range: 2.78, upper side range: 2.79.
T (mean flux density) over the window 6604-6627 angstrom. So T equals 2.86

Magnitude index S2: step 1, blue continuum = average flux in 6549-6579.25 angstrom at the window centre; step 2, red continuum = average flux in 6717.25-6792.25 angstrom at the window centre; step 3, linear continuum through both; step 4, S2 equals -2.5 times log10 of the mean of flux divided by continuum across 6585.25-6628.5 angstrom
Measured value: -0.10 mag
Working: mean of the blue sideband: 2.62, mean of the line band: 2.92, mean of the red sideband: 2.8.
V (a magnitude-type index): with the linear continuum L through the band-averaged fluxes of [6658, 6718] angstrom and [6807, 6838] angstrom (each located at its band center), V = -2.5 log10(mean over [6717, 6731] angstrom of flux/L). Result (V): -0.10 mag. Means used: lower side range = 2.72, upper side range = 2.59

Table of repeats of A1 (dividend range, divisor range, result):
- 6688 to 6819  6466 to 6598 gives 1.03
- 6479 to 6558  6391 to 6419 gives 1.06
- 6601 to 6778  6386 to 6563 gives 1.03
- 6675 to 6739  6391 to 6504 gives 1.05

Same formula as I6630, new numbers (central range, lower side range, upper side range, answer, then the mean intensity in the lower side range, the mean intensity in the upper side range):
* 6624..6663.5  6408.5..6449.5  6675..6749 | -0.6 angstrom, 2.82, 2.78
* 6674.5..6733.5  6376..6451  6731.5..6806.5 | 0.1 angstrom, 2.94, 2.74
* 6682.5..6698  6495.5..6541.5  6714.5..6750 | 0.8 angstrom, 2.87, 2.85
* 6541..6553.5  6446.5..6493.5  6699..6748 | -0.7 angstrom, 2.92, 2.8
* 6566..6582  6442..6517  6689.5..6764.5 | 1.3 angstrom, 2.84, 2.73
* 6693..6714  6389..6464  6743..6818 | 0.7 angstrom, 2.9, 2.72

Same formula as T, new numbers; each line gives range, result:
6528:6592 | 2.84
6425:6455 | 2.98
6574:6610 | 2.94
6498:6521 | 2.72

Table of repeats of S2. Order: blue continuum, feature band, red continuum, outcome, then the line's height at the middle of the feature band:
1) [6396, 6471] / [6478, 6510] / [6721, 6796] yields 0.05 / 2.87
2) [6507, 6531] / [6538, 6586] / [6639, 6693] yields 0.06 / 2.93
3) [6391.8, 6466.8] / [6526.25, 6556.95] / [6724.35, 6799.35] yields -0.07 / 2.85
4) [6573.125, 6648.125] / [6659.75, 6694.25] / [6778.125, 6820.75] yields 0.02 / 2.83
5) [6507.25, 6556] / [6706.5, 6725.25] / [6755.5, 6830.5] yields -0.01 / 2.78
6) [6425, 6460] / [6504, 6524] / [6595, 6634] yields 0.01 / 2.93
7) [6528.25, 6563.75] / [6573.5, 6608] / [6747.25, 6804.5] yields -0.03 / 2.87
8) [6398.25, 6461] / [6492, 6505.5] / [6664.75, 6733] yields 0.13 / 2.86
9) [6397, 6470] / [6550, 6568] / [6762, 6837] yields 0.09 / 2.82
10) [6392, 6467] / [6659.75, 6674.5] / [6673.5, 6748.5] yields -0.01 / 2.79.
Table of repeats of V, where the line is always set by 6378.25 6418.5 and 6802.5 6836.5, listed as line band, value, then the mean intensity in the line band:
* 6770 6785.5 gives -0.12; 2.95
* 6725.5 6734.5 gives -0.11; 2.98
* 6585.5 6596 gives -0.06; 2.96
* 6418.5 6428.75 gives -0.02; 2.98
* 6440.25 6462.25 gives -0.02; 2.94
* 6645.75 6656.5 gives -0.06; 2.91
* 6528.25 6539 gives -0.09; 3.07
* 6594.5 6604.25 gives -0.10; 3.04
